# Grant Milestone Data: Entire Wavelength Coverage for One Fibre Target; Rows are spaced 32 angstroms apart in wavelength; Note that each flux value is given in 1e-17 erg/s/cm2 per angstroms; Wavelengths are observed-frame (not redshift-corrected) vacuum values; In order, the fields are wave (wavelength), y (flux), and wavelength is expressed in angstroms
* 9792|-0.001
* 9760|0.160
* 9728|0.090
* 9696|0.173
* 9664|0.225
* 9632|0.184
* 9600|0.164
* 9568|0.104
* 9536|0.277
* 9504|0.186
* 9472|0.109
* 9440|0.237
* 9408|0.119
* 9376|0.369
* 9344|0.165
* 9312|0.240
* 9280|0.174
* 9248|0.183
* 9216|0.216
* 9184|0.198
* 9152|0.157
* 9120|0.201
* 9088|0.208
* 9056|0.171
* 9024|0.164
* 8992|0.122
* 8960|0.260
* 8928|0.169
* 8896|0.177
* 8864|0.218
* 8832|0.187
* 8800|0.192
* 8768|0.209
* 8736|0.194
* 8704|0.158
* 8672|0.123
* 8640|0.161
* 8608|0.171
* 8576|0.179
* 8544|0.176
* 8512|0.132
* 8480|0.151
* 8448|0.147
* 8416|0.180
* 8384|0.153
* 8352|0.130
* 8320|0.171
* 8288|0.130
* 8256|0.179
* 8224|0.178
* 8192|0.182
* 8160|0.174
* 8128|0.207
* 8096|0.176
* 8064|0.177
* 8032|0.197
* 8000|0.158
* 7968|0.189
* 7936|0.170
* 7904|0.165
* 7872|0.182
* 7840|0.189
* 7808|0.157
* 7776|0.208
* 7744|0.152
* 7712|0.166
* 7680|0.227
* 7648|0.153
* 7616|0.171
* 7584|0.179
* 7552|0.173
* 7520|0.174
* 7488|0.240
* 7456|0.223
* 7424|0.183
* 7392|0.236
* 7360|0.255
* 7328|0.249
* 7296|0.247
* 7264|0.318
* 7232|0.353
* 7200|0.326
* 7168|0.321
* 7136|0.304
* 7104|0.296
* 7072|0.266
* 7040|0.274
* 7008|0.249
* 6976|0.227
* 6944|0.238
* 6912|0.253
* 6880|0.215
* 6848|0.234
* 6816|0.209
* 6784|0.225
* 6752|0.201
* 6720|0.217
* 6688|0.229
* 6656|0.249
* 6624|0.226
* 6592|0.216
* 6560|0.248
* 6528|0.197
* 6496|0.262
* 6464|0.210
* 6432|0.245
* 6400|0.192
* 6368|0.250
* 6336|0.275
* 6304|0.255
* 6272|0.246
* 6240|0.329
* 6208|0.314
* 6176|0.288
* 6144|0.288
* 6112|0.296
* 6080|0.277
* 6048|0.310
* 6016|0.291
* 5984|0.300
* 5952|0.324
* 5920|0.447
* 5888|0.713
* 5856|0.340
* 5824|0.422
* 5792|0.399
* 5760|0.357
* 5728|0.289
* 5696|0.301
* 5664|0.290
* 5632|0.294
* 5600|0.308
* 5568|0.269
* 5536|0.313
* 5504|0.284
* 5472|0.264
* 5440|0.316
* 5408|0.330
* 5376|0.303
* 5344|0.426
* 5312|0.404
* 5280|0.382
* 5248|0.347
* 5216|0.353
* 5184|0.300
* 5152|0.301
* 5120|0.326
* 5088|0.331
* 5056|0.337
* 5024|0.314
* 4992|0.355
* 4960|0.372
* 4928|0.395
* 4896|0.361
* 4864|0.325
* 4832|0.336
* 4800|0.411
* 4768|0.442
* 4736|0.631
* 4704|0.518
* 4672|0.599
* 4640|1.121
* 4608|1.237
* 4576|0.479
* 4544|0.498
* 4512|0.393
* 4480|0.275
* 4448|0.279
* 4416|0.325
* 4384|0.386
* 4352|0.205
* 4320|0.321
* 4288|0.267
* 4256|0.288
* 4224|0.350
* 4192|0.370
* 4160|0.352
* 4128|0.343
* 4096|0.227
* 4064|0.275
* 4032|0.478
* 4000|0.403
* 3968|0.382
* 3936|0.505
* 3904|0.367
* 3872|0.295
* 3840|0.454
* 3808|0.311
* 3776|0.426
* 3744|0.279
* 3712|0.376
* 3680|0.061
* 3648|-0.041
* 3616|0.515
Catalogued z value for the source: 2.79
